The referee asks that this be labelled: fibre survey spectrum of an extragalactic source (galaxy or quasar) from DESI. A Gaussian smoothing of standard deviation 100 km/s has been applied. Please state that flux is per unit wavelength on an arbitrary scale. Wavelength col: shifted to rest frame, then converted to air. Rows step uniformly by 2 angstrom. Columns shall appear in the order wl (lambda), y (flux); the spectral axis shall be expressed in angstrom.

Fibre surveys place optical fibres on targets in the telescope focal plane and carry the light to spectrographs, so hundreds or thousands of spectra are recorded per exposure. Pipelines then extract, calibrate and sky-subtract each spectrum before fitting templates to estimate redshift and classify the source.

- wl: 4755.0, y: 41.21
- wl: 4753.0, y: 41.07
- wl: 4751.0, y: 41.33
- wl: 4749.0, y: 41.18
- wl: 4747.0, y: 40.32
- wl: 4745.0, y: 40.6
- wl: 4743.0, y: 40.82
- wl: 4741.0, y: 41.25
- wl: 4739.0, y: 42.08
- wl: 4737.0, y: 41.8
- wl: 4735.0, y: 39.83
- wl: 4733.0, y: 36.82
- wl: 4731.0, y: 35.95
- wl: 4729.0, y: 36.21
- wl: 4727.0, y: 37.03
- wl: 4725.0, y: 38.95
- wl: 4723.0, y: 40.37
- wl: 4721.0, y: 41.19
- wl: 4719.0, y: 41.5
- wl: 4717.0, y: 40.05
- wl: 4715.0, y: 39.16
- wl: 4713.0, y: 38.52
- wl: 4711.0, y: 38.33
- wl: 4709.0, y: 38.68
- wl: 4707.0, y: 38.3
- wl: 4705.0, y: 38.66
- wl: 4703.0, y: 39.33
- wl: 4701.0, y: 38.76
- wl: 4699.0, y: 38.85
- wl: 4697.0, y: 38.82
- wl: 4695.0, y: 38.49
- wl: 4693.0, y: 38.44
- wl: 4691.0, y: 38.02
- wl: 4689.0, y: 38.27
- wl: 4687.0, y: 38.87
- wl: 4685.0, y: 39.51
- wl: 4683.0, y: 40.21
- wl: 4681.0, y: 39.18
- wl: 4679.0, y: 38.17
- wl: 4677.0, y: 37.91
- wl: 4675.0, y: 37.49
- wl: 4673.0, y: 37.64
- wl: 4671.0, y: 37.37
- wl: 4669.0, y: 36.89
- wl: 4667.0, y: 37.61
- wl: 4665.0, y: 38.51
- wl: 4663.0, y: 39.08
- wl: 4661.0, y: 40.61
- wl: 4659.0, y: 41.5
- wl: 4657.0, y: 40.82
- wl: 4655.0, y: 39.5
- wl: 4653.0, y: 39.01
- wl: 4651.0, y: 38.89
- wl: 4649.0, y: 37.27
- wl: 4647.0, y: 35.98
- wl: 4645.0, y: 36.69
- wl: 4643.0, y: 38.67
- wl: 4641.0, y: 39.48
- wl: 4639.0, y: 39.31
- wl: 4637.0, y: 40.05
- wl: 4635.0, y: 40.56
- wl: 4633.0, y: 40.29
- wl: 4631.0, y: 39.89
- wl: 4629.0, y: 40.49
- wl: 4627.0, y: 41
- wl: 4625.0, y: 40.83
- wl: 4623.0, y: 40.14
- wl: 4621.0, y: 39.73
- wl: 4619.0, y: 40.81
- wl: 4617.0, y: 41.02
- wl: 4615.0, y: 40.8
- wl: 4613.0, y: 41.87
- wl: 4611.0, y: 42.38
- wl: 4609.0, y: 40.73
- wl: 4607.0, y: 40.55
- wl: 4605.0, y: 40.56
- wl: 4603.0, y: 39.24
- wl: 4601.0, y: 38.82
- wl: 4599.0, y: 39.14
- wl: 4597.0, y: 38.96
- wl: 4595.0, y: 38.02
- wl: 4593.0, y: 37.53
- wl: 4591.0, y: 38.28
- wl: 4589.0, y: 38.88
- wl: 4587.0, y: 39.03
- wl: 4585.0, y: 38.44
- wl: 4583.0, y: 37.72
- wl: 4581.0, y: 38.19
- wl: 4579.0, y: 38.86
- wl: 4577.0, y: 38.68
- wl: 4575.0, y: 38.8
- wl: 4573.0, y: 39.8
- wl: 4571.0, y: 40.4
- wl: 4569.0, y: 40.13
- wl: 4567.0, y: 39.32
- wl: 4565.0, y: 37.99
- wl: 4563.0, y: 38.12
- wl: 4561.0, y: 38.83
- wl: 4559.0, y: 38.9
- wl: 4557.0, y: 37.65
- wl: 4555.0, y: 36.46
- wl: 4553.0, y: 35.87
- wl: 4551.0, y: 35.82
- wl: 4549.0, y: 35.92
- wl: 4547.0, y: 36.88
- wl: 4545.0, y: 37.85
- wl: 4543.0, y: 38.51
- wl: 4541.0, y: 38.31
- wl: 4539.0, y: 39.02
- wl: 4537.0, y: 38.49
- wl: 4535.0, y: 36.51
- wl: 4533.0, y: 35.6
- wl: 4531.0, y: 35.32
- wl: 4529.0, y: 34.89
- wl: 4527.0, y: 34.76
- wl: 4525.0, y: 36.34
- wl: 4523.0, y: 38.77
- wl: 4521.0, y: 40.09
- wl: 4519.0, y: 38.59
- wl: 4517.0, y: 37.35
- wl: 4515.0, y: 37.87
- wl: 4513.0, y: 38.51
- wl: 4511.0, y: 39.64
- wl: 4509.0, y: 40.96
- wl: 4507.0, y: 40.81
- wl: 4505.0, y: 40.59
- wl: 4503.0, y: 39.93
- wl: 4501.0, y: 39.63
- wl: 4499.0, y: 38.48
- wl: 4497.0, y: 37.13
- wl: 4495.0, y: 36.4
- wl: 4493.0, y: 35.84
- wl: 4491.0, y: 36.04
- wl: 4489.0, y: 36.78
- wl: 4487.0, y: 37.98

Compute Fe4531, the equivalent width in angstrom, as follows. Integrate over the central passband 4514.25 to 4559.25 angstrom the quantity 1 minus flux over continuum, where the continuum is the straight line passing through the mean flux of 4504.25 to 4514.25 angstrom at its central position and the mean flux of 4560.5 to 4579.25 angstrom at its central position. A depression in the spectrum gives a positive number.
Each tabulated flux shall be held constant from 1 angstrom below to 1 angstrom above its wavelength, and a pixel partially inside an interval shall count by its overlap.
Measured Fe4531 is 2.8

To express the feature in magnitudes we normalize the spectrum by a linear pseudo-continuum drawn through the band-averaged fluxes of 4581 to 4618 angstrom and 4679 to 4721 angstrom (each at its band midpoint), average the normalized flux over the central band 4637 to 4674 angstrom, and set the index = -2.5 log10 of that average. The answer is 0.02 mag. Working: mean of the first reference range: 39.5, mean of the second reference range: 39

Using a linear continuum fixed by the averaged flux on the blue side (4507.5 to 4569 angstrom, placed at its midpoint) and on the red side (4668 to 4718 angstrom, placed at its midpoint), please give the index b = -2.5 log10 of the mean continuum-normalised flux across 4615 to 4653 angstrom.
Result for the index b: -0.04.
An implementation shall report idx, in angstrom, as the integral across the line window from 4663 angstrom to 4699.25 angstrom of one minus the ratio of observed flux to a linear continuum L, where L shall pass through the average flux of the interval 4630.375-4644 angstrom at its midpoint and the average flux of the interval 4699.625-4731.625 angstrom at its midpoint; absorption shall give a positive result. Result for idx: 0.8 angstrom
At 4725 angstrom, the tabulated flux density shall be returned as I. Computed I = 38.95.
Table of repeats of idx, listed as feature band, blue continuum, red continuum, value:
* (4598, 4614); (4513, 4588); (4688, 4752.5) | -0.9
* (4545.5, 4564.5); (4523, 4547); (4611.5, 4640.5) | 0.3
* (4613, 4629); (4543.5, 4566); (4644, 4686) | -1.1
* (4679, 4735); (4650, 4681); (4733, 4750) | 1.5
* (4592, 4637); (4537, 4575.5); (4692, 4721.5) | -1.9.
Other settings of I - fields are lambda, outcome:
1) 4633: 40.29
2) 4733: 36.82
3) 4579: 38.86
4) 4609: 40.73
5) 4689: 38.27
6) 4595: 38.02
